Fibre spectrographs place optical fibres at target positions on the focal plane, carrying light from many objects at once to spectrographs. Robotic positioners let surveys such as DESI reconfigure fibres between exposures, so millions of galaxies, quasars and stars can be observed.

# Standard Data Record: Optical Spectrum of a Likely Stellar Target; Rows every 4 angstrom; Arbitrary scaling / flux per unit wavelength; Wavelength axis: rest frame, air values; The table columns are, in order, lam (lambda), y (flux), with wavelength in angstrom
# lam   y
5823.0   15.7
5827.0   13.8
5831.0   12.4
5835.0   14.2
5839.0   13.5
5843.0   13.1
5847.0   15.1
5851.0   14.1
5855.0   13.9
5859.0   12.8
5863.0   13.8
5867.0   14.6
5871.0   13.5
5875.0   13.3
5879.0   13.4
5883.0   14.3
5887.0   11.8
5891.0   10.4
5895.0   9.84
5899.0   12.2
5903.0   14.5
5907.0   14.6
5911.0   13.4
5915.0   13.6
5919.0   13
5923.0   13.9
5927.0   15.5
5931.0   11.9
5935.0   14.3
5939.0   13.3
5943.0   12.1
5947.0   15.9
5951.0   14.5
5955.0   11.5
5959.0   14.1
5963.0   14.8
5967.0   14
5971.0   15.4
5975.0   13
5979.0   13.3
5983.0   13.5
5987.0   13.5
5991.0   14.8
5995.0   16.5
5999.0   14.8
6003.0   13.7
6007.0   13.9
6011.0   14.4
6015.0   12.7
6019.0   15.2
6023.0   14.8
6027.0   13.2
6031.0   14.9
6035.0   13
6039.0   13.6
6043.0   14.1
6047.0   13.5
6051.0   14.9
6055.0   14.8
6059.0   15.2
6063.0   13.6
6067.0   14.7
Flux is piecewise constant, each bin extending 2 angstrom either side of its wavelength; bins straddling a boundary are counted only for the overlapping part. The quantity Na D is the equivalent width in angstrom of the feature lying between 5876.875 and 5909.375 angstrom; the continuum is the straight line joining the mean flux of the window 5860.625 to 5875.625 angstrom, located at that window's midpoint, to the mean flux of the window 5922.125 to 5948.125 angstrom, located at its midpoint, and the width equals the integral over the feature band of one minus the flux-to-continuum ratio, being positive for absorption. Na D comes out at 2.7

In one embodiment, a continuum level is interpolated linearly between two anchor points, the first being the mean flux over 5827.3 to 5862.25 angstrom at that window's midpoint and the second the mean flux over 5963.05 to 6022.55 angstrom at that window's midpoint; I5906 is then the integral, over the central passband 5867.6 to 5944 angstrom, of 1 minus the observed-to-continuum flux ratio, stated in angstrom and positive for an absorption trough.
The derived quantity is 4.1 angstrom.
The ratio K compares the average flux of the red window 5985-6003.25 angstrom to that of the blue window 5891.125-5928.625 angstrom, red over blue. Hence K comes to 1.12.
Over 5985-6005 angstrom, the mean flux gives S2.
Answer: 14.7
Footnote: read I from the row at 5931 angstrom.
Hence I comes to 11.9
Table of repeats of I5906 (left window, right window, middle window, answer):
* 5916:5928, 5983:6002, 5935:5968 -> 1.1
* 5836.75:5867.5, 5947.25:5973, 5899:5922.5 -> 0.6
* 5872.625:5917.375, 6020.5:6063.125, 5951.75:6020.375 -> -1.9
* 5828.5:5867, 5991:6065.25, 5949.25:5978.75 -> 0.5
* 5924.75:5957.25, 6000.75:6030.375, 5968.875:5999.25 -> -1.0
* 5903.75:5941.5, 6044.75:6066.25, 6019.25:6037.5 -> 0.2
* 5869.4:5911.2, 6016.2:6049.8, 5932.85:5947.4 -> -0.5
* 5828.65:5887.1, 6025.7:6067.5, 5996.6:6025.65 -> -0.4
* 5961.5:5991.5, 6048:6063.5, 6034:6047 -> 0.8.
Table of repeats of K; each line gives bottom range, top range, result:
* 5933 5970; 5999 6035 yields 1.01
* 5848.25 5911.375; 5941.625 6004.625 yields 1.07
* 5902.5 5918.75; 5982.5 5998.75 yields 1.06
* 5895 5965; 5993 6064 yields 1.05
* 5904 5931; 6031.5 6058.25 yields 1.02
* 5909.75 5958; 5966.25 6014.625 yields 1.04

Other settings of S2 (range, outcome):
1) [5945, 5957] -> 14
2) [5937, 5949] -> 13.8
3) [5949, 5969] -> 13.8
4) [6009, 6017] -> 13.6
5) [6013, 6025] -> 14.2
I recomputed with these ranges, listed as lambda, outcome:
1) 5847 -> 15.1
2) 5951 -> 14.5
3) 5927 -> 15.5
